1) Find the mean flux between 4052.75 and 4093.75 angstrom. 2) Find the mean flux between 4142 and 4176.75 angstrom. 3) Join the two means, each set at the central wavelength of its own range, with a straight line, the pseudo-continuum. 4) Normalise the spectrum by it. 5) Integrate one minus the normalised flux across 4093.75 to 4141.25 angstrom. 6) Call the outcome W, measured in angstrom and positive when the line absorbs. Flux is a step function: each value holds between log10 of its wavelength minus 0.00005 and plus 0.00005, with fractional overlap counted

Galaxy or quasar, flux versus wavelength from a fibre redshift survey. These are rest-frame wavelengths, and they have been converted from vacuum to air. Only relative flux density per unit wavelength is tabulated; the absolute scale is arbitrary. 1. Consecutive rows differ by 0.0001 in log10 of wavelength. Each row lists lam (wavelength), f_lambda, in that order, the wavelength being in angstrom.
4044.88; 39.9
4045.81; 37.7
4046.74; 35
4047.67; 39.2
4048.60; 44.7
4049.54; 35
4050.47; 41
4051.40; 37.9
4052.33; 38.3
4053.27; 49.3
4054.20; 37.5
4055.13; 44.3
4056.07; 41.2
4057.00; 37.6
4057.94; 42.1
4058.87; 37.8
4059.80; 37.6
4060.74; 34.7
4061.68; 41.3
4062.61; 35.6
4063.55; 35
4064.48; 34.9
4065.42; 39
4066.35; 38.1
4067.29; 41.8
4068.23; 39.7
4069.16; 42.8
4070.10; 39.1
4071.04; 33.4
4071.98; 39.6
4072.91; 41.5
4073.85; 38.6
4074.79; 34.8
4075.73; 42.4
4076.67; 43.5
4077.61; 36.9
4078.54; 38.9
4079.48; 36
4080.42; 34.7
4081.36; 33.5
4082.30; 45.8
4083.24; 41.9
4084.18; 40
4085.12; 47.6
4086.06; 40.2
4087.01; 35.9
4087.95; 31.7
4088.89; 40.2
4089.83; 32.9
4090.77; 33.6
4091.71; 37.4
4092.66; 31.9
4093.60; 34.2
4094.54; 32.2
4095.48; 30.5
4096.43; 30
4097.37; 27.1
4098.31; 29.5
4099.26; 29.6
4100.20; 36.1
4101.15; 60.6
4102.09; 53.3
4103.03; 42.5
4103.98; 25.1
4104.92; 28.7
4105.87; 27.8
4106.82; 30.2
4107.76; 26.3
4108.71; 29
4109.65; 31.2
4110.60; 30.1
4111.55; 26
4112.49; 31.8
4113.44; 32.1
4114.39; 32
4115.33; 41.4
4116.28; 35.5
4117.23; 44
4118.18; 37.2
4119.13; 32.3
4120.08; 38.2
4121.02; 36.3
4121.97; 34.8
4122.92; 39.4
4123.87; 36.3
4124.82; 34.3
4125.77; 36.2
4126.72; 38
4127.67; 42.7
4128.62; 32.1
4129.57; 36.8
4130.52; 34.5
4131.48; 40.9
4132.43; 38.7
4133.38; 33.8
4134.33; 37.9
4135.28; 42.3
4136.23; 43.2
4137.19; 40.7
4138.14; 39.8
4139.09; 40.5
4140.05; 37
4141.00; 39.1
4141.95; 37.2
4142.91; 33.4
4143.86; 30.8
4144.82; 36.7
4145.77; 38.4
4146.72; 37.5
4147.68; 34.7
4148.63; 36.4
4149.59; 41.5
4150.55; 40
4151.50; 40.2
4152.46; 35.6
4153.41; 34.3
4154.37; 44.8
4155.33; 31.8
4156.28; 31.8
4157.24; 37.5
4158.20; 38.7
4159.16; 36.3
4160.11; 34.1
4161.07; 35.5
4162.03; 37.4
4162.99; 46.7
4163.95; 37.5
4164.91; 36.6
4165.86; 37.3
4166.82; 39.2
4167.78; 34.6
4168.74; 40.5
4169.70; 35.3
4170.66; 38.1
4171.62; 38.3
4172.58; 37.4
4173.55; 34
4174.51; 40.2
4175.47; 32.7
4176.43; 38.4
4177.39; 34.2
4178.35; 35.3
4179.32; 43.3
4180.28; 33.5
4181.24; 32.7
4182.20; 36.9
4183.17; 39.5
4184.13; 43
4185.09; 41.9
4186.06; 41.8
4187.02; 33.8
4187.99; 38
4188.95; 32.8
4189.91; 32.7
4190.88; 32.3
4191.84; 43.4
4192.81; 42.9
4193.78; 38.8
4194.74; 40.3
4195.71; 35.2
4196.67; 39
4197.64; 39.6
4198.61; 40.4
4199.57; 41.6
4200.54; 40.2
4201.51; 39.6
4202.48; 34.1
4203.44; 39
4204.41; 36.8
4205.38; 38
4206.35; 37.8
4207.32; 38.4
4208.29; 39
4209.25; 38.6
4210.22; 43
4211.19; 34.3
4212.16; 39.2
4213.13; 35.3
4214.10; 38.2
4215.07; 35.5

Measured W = 2.63 angstrom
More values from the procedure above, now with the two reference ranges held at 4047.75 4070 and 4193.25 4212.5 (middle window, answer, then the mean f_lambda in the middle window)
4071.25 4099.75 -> 2.1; 36.4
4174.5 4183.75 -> 0.5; 36.6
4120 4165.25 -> 1.7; 37.5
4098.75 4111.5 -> 1.6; 34.3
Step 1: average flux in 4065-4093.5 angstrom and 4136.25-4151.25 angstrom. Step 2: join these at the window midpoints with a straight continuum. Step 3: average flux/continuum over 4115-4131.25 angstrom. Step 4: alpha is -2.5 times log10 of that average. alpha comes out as 0.027 mag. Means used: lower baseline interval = 38.4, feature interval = 37.1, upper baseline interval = 37.8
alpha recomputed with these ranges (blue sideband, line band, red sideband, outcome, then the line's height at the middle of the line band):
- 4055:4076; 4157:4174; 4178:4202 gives 0.026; 38.4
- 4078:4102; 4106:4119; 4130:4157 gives 0.138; 37.1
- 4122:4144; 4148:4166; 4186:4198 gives 0.002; 37.6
